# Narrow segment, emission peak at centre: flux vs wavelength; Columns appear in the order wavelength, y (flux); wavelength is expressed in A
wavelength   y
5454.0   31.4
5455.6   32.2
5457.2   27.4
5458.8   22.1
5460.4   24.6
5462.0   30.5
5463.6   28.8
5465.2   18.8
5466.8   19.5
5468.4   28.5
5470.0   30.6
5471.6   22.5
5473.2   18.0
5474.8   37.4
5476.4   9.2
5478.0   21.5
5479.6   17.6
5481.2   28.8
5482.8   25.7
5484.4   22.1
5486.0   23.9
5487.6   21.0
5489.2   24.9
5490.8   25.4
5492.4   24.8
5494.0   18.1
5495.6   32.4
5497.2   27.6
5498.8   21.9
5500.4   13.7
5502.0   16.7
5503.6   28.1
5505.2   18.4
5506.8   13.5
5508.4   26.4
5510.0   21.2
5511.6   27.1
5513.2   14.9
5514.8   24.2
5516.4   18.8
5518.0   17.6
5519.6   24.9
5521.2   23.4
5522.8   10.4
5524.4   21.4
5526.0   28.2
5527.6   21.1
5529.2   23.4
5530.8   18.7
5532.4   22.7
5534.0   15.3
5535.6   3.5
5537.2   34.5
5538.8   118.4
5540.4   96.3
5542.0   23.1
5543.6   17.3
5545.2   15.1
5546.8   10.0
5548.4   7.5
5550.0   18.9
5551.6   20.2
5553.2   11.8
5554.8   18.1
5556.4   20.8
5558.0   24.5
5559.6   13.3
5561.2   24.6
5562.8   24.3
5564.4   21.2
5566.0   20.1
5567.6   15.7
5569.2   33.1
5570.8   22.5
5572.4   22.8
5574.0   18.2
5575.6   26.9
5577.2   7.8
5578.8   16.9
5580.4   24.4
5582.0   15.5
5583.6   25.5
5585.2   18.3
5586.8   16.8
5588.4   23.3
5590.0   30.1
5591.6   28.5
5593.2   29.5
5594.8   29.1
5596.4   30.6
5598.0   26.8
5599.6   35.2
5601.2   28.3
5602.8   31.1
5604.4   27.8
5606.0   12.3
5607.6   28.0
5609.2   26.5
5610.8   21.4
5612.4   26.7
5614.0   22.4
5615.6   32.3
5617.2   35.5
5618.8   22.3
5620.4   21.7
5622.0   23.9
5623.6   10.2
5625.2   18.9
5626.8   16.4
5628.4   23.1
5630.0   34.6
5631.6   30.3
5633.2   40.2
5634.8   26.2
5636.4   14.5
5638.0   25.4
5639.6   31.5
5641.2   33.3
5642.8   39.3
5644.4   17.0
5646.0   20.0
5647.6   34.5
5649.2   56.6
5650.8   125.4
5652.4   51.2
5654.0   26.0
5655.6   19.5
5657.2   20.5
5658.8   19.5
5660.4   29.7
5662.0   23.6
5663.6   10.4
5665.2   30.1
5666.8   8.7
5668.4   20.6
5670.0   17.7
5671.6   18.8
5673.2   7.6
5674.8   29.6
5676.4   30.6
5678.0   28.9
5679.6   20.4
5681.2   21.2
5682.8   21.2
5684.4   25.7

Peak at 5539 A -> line H-beta 4861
